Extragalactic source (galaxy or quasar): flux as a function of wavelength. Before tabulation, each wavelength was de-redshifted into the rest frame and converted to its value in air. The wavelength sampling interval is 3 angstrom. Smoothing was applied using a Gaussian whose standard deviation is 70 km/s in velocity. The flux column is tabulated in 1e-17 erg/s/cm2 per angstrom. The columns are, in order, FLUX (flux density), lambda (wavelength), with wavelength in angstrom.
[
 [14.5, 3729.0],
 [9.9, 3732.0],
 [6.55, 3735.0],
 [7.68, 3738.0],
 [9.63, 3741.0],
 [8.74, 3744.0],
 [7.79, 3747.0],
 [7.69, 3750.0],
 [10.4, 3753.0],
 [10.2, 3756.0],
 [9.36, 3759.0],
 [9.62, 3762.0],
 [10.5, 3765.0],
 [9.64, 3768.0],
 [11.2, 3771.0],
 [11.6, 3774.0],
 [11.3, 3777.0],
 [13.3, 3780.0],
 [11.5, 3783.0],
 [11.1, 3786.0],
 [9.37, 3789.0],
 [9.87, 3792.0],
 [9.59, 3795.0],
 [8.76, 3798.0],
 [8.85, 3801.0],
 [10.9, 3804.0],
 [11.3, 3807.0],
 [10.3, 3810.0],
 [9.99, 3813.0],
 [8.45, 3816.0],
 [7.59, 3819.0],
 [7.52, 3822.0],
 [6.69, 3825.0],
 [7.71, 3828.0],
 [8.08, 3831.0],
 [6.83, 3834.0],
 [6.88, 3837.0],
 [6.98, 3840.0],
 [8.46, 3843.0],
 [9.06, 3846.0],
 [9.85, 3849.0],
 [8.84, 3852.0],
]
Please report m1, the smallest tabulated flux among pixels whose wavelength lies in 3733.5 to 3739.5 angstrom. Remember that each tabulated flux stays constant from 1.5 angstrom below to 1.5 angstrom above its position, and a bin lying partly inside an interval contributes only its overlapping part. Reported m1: 6.55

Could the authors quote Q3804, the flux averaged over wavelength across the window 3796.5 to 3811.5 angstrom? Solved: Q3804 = 10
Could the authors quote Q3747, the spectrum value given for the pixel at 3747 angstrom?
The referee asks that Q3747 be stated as 7.79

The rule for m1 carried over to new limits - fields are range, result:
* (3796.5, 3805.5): 8.76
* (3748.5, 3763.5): 7.69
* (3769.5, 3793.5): 9.37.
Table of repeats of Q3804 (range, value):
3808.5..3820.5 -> 9.08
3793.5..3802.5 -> 9.07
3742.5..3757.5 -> 8.96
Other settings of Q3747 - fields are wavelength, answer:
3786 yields 11.1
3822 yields 7.52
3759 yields 9.36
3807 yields 11.3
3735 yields 6.55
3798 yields 8.76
